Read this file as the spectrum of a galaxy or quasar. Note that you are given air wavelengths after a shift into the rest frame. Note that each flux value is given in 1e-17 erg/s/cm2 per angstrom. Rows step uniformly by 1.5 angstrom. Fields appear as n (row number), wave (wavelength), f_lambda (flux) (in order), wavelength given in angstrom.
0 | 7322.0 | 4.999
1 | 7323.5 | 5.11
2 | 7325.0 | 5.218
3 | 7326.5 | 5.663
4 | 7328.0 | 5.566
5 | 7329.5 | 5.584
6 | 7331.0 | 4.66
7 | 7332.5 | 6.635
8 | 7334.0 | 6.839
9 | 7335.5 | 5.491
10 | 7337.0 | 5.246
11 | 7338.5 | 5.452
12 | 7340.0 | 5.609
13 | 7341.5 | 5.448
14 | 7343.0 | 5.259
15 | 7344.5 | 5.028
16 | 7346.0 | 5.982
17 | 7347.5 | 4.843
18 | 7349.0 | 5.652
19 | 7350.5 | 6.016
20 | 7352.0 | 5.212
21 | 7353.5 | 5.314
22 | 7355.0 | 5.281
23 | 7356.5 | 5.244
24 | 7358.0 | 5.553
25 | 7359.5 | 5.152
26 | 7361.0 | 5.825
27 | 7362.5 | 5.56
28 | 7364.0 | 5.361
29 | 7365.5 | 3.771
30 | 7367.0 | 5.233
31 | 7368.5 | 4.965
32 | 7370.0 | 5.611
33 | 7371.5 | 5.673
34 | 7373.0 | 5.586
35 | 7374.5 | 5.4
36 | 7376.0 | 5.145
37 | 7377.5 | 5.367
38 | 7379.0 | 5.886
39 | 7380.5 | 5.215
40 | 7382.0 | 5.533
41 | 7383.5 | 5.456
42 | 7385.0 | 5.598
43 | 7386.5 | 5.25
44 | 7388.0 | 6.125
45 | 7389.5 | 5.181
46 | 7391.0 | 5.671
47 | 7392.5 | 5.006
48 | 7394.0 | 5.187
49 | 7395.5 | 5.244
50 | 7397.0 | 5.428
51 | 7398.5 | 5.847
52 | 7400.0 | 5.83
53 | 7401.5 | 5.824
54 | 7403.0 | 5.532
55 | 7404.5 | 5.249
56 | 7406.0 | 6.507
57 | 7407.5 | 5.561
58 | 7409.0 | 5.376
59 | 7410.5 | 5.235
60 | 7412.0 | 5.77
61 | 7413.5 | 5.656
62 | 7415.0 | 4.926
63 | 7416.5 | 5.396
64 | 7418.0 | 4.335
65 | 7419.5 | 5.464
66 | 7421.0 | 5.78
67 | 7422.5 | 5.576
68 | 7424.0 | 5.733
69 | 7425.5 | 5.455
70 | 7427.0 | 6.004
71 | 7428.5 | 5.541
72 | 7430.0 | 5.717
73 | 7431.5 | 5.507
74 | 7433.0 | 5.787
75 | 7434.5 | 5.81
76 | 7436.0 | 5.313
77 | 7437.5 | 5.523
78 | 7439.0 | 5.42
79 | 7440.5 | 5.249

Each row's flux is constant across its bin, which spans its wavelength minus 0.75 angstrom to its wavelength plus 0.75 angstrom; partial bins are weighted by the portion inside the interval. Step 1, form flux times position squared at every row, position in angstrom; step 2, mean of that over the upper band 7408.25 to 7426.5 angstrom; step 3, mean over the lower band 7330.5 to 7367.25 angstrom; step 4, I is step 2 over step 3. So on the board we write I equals 1.0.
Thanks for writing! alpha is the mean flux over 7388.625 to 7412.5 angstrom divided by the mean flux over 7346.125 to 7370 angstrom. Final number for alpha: 1.04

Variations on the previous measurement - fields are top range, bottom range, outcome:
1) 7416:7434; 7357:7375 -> 1.04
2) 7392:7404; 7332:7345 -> 0.97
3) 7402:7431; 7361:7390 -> 1.03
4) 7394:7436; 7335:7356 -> 1.02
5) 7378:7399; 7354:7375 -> 1.03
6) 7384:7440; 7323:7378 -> 1.02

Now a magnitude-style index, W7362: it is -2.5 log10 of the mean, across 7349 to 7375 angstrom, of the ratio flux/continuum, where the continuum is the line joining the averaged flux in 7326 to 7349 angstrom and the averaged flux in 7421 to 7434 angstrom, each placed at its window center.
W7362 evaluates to 0.05 mag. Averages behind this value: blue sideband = 5.56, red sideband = 5.67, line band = 5.35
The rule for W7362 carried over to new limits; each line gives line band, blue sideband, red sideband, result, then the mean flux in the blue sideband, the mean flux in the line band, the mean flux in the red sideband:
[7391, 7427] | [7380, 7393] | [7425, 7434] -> 0.017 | 5.46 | 5.49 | 5.68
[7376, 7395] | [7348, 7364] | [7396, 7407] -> 0.038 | 5.47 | 5.44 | 5.73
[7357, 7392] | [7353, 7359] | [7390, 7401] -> 0.001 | 5.34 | 5.39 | 5.46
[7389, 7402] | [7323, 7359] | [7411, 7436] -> 0.009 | 5.5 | 5.47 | 5.52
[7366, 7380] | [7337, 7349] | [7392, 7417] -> 0.010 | 5.38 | 5.4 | 5.51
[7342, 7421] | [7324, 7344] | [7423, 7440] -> 0.036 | 5.58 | 5.41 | 5.61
